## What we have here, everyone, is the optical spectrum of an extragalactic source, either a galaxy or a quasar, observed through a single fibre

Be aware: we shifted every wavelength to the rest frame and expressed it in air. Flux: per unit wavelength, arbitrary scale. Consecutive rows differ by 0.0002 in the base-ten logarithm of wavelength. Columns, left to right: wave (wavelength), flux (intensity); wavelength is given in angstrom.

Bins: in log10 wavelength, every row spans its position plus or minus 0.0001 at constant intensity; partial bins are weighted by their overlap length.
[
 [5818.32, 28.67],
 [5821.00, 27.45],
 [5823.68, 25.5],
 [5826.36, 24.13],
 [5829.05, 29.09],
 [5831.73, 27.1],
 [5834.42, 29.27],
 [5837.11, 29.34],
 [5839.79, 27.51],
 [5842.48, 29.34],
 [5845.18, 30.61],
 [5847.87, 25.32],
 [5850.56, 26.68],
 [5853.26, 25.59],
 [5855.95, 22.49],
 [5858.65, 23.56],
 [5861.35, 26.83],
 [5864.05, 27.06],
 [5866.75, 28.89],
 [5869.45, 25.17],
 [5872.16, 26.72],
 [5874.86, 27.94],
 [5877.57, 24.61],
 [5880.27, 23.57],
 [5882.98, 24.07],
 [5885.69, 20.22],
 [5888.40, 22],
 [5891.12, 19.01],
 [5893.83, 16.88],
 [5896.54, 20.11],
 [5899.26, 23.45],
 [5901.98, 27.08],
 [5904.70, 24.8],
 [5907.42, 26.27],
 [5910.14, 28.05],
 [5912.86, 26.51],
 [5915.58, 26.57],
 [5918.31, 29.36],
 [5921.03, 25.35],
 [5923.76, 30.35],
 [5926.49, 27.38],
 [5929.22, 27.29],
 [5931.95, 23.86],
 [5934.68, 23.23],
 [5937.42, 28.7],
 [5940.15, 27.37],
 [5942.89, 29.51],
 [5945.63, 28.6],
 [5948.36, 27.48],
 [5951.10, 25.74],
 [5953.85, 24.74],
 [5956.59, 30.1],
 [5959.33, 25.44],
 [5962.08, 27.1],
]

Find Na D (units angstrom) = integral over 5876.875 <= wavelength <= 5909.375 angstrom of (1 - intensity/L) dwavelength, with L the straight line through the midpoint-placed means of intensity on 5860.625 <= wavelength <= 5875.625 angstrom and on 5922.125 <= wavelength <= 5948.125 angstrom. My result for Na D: 5.3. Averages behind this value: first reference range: 27.1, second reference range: 27.4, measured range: 22.7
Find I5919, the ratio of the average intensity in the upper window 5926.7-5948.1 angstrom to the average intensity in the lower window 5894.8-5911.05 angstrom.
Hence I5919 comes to 1.1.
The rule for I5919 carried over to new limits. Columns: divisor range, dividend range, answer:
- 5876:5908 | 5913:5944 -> 1.20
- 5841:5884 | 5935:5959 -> 1.05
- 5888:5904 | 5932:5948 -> 1.26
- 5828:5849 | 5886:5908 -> 0.78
